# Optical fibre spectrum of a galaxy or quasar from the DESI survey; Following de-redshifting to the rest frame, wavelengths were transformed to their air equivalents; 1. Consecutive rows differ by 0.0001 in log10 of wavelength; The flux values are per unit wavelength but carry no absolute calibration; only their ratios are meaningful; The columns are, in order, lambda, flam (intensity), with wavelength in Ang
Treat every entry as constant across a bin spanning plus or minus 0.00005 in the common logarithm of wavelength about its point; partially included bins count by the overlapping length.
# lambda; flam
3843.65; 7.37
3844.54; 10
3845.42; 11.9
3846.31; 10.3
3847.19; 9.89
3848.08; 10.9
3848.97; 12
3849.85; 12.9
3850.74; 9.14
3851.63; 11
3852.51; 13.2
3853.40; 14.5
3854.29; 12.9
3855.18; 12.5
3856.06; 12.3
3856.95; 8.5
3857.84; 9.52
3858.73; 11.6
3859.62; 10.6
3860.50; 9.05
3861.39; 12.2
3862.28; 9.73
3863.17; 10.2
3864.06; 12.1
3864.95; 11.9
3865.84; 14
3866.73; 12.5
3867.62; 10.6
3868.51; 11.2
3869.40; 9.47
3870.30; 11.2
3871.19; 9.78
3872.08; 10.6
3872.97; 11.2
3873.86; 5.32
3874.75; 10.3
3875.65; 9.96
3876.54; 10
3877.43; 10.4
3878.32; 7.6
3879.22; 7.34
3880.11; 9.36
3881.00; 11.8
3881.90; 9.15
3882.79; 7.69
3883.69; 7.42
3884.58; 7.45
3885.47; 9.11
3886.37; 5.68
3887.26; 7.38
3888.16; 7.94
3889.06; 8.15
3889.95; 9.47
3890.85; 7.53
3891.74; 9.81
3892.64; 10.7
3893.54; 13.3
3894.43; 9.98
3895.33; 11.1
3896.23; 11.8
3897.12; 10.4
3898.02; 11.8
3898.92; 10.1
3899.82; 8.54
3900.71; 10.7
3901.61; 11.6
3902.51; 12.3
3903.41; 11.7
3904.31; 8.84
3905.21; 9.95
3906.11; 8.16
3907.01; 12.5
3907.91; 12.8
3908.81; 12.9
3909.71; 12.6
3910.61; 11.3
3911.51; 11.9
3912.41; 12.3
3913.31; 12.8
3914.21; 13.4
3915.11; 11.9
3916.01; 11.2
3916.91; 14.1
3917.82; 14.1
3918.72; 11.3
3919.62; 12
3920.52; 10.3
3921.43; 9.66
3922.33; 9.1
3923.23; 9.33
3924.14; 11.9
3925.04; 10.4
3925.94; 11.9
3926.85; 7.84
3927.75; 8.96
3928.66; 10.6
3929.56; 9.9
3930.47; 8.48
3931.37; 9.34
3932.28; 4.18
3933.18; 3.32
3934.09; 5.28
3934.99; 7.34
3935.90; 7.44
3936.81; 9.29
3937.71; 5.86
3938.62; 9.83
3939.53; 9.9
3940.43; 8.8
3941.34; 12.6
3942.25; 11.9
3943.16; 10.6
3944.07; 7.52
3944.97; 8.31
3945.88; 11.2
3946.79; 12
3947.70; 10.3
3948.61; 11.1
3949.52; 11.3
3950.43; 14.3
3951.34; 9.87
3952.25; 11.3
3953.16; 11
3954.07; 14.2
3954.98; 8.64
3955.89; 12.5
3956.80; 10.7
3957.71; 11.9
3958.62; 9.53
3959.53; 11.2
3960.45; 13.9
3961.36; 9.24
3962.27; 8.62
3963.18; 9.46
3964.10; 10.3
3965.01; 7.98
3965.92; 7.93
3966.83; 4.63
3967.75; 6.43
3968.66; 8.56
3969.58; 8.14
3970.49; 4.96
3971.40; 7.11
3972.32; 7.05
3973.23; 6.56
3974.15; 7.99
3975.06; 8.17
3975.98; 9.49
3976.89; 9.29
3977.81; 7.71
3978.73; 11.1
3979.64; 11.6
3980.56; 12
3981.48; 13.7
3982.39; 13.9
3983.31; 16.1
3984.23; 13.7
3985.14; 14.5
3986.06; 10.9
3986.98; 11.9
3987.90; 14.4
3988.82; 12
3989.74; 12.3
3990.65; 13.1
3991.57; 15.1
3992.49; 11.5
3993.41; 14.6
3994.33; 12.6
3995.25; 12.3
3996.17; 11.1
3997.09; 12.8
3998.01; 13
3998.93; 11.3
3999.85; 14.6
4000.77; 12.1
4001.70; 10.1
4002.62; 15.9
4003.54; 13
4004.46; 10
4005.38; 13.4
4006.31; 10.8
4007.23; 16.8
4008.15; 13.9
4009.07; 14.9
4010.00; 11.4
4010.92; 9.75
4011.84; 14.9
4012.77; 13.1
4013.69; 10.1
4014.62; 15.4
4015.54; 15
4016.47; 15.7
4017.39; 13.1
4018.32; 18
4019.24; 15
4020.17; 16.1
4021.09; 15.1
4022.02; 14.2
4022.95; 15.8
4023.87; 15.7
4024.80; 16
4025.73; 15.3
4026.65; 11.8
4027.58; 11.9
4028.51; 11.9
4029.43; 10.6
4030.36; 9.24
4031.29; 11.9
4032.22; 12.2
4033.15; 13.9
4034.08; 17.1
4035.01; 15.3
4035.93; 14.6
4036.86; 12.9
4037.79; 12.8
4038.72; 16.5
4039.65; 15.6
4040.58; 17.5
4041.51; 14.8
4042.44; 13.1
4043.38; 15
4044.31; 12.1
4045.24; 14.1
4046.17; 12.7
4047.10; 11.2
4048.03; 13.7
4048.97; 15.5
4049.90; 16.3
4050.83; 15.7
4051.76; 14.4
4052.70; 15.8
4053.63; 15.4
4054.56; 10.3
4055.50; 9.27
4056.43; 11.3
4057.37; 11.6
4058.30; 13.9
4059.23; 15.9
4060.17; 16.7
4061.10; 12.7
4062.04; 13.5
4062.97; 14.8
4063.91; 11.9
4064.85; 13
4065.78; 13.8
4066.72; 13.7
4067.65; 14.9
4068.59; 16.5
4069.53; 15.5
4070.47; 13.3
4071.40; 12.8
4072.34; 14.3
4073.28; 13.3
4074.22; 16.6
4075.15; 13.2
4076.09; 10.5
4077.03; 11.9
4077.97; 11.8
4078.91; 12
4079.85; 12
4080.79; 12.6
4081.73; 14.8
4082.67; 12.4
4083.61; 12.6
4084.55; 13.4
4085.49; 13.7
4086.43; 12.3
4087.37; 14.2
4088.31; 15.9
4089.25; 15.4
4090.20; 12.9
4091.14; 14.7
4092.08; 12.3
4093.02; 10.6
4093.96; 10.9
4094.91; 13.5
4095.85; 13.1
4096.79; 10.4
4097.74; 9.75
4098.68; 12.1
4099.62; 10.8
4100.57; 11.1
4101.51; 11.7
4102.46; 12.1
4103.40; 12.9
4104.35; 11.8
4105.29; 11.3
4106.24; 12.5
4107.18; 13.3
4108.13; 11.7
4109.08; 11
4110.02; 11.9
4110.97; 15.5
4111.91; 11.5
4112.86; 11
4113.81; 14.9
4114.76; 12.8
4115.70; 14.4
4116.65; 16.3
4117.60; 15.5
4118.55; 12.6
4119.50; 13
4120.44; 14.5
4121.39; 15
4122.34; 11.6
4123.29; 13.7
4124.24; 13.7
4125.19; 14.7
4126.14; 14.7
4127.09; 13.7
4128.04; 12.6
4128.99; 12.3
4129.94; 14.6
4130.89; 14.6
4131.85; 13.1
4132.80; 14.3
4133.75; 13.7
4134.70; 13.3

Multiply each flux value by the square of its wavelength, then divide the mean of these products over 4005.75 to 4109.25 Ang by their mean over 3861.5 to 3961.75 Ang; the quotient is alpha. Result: 1.4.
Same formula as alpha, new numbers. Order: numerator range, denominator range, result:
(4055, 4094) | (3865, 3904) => 1.49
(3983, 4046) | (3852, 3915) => 1.38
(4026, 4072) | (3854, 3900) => 1.50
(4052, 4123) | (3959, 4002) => 1.28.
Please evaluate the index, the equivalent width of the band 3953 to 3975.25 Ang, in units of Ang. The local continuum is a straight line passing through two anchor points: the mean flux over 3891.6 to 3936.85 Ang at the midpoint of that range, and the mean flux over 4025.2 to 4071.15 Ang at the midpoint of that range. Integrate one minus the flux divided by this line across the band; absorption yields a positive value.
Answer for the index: 5.0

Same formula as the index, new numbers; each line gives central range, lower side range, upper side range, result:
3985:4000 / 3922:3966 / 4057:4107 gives -2.5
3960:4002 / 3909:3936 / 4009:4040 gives 5.4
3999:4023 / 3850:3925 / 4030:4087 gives -1.7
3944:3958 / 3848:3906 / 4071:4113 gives 0.0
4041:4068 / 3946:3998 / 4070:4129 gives -3.3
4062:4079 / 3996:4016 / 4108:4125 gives -0.5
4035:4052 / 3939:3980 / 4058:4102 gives -3.2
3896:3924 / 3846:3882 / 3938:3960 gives -1.5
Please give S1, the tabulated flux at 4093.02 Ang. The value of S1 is 10.6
